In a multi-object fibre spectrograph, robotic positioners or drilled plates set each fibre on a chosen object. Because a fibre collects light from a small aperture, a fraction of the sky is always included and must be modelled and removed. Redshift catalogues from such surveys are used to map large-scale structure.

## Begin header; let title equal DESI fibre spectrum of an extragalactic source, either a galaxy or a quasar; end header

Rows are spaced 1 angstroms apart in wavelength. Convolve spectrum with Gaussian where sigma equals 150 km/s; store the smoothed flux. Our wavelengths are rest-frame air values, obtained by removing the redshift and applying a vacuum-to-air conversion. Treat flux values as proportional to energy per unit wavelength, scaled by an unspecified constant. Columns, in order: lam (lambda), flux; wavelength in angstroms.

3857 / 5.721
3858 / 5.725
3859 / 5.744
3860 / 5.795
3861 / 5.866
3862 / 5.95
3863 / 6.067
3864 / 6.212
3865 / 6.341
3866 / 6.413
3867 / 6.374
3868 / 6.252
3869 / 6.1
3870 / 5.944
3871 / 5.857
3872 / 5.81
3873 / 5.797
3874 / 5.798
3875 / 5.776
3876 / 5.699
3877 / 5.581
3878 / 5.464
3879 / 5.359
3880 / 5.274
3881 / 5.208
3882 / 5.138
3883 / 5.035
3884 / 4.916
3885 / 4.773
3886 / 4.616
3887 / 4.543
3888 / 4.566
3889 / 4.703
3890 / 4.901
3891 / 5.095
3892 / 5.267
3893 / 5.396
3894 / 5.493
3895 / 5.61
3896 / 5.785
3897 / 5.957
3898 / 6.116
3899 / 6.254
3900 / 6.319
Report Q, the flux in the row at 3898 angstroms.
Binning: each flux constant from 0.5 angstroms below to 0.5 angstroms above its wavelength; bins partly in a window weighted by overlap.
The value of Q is 6.116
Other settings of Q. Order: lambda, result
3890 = 4.901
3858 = 5.725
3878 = 5.464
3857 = 5.721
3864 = 6.212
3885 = 4.773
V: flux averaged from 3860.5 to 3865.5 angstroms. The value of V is 6.09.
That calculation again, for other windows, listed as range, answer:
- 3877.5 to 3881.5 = 5.33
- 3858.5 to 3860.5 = 5.77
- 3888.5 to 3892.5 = 4.99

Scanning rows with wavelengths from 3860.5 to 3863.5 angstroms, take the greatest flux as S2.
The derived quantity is 6.067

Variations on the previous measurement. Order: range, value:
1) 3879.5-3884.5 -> 5.274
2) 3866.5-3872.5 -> 6.374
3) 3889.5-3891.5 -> 5.095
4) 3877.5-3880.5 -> 5.464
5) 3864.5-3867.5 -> 6.413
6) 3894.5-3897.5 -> 5.957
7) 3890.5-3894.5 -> 5.493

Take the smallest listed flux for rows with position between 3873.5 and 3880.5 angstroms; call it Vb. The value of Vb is 5.274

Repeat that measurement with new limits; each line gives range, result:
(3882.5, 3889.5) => 4.543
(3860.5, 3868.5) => 5.866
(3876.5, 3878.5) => 5.464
